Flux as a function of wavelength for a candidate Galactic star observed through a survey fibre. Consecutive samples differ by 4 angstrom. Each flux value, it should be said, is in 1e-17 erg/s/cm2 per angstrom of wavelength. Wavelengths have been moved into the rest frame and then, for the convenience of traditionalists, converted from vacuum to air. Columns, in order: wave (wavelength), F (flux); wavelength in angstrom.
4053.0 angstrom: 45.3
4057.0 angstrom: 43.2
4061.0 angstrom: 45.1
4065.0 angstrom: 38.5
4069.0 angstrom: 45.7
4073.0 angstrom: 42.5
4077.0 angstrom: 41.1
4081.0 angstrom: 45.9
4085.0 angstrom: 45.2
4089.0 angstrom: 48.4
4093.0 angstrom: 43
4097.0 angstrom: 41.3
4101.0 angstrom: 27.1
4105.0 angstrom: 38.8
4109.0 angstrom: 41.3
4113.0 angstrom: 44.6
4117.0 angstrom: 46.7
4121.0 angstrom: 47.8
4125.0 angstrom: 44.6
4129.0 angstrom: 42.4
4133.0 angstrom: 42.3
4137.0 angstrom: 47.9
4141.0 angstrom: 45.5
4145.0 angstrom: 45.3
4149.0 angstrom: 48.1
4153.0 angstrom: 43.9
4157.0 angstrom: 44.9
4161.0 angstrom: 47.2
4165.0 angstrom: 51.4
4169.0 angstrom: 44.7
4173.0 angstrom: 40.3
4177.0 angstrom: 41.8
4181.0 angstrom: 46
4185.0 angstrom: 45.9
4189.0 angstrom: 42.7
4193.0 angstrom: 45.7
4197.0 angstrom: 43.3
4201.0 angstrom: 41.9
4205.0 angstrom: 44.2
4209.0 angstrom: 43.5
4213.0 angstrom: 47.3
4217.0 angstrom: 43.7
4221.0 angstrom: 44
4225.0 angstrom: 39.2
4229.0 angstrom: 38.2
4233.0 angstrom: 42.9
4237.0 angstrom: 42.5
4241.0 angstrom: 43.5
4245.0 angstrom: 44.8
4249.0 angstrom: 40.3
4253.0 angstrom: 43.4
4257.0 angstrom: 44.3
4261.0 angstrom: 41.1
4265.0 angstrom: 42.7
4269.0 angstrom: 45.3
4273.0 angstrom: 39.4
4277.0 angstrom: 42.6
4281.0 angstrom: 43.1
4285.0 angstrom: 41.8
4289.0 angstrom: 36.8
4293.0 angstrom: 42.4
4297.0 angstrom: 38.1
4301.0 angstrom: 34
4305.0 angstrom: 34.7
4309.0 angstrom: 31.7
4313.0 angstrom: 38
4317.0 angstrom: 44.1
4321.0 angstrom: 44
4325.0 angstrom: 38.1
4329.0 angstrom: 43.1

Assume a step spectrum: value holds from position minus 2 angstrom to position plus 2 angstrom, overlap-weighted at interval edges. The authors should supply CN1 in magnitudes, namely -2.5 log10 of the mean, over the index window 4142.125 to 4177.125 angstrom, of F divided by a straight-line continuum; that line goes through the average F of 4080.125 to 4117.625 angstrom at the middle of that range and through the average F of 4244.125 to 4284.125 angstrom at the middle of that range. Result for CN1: -0.08 mag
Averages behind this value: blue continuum 42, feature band 45.5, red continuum 42.6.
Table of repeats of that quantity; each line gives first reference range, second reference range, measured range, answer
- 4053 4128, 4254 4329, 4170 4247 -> -0.049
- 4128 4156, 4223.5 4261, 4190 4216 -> -0.023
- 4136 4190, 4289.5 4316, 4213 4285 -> -0.065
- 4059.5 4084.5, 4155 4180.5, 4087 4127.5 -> 0.039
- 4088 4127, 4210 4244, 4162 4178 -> -0.060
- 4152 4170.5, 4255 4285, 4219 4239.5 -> 0.068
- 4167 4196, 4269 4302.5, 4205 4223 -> -0.046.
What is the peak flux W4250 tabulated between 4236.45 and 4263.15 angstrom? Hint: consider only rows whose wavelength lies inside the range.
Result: 44.8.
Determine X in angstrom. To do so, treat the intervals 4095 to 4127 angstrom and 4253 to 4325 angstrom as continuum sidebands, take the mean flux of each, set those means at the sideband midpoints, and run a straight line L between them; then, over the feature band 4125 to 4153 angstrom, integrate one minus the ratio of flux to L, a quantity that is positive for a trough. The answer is -2.6 angstrom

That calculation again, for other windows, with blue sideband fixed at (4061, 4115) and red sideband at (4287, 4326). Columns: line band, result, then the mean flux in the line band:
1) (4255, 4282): -2.6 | 42.6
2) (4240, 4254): -1.3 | 42.9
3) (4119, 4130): -1.0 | 45.2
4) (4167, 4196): -2.5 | 43.9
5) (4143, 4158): -1.7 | 45.6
